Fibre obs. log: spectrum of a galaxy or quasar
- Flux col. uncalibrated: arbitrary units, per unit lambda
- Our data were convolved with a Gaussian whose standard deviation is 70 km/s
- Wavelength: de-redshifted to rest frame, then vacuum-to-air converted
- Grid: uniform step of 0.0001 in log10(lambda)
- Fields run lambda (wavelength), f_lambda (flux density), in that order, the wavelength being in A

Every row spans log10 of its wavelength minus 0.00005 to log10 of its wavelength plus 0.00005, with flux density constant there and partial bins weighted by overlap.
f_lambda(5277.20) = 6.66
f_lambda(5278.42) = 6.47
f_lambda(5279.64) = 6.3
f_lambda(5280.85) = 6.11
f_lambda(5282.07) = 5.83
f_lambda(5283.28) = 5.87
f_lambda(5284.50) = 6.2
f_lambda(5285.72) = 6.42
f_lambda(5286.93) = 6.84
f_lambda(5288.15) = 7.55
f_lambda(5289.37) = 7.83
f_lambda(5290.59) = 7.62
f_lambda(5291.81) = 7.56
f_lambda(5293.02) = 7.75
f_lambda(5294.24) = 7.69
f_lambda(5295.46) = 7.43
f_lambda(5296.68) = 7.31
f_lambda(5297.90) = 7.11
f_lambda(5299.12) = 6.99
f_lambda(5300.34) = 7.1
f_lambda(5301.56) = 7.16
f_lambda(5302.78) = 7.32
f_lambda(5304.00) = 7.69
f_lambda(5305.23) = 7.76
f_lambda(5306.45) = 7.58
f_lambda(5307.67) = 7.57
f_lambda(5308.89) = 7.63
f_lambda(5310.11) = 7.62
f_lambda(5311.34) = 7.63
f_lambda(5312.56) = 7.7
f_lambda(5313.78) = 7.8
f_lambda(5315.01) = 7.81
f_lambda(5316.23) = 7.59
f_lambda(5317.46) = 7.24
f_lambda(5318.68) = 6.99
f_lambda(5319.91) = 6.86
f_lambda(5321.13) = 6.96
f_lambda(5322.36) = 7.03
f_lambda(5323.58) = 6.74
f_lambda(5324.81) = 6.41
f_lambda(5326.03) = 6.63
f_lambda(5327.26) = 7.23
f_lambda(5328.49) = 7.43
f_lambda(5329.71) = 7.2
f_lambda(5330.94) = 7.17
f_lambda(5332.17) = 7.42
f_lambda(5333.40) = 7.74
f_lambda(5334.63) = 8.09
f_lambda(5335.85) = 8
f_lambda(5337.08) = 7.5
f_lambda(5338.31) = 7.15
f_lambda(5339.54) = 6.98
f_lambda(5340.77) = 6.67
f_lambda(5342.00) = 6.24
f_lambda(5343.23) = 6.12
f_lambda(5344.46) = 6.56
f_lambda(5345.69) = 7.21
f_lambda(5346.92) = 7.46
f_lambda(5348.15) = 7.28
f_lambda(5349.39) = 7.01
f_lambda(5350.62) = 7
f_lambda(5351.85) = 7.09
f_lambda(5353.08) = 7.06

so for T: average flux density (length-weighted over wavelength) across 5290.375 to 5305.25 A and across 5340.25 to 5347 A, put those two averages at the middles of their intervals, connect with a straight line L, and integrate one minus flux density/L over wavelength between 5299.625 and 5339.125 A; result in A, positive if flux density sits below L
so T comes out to -1.78 A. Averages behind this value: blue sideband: 7.4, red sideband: 6.65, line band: 7.36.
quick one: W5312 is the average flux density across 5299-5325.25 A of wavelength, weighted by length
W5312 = 7.34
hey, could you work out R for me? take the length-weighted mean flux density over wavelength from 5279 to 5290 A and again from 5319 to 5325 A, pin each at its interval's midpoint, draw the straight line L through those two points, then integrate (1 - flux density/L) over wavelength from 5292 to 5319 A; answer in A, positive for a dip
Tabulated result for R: -3.1 A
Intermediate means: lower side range 6.55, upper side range 6.83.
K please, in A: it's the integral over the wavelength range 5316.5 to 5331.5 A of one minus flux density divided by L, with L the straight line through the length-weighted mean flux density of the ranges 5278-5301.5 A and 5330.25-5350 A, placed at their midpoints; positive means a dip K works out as 0.2 A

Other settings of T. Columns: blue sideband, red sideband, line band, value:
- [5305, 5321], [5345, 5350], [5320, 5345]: 1.0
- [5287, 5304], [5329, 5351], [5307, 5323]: -0.3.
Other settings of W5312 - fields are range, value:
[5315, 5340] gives 7.24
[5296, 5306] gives 7.31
